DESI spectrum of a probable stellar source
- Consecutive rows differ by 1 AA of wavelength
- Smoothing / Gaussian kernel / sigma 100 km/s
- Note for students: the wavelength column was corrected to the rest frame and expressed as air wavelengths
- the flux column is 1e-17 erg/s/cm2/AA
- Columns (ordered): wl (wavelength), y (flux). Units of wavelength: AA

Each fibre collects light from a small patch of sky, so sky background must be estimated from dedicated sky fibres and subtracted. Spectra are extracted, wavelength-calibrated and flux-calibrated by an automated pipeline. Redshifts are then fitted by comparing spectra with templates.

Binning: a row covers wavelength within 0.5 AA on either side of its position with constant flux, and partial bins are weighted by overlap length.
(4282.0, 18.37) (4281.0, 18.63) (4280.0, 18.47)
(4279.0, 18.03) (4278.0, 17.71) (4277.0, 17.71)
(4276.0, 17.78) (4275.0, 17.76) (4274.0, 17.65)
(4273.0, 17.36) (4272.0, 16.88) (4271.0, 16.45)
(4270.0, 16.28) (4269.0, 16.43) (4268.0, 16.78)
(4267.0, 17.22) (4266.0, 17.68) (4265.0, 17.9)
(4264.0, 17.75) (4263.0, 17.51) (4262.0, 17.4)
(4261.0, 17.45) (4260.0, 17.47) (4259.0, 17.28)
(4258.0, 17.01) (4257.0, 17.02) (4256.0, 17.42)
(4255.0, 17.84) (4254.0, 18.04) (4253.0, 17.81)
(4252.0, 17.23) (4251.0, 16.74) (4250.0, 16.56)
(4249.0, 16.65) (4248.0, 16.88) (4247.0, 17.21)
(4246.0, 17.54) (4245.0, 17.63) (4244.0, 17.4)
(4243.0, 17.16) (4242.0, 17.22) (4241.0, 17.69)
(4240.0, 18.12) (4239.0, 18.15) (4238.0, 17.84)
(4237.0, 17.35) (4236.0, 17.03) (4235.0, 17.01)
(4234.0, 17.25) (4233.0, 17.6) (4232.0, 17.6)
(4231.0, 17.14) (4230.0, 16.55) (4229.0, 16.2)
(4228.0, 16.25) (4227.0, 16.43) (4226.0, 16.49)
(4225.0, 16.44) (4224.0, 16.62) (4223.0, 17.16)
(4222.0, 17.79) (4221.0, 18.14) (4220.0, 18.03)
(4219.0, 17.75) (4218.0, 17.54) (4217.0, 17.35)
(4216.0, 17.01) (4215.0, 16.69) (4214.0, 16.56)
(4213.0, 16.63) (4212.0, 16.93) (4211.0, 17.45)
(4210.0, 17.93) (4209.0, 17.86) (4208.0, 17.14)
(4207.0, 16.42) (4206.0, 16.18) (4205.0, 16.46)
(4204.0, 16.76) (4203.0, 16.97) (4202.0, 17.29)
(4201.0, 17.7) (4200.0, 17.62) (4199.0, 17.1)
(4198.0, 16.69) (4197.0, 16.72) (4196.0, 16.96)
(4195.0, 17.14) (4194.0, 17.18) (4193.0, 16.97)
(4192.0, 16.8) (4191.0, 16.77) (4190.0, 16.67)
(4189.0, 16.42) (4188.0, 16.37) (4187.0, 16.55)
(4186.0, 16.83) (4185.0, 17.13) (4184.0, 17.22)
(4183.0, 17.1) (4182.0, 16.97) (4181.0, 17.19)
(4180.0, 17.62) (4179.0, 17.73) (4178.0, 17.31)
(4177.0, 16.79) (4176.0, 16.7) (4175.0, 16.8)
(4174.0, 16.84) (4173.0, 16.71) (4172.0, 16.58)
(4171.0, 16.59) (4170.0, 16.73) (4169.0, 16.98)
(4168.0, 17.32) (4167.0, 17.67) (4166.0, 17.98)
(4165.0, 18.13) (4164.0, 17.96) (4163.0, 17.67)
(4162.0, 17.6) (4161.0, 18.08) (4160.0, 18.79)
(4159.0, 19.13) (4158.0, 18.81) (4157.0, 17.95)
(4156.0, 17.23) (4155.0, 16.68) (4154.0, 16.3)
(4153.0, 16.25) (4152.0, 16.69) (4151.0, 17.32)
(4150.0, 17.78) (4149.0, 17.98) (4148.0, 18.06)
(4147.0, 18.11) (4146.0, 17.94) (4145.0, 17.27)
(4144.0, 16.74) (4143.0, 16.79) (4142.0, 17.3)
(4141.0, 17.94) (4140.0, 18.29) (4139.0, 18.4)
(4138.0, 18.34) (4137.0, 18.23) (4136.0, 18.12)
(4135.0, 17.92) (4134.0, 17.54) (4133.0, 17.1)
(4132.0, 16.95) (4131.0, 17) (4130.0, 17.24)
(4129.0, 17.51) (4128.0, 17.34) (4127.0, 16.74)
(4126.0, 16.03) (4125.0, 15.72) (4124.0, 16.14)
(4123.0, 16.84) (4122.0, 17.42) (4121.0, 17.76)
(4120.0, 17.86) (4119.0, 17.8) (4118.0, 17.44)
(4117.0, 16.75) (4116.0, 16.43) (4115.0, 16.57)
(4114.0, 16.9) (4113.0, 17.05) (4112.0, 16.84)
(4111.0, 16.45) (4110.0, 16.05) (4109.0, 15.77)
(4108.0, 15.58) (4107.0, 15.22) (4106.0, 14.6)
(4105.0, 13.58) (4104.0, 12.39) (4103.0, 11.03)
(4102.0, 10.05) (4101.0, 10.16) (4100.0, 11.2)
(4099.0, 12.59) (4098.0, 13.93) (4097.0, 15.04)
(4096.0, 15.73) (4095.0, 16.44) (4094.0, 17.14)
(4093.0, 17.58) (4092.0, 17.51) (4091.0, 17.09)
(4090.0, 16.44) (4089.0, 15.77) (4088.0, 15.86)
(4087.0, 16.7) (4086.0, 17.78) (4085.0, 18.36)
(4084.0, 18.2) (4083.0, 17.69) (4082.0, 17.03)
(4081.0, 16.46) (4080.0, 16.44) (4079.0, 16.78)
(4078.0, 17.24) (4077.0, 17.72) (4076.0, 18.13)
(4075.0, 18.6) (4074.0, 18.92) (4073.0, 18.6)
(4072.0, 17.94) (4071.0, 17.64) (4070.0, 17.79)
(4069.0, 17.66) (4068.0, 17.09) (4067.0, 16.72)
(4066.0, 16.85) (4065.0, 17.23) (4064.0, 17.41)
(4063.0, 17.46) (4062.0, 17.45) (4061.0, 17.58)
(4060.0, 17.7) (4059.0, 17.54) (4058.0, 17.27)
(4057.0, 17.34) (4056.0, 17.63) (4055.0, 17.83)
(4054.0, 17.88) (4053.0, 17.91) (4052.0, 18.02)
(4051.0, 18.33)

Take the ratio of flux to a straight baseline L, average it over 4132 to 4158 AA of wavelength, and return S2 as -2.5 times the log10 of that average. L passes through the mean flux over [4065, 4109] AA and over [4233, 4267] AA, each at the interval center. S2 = -0.06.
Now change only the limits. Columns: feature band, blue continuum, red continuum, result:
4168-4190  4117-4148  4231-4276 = 0.03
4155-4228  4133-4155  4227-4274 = 0.01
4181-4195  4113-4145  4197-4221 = 0.02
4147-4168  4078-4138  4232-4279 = -0.07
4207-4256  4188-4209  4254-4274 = -0.01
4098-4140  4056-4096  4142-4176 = 0.09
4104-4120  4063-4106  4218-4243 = 0.02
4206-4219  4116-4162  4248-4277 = 0.01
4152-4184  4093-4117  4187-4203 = -0.07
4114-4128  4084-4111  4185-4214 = -0.09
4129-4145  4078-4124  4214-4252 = -0.09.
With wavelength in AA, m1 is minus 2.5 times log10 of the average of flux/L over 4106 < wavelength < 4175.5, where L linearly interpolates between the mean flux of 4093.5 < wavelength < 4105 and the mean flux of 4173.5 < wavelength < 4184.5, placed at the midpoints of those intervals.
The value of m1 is -0.13 mag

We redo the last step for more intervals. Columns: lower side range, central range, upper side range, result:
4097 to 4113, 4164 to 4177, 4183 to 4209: -0.070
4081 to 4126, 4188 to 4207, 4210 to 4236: -0.004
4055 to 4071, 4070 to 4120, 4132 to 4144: 0.090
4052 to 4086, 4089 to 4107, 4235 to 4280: 0.220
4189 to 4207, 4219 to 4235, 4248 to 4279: 0.001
